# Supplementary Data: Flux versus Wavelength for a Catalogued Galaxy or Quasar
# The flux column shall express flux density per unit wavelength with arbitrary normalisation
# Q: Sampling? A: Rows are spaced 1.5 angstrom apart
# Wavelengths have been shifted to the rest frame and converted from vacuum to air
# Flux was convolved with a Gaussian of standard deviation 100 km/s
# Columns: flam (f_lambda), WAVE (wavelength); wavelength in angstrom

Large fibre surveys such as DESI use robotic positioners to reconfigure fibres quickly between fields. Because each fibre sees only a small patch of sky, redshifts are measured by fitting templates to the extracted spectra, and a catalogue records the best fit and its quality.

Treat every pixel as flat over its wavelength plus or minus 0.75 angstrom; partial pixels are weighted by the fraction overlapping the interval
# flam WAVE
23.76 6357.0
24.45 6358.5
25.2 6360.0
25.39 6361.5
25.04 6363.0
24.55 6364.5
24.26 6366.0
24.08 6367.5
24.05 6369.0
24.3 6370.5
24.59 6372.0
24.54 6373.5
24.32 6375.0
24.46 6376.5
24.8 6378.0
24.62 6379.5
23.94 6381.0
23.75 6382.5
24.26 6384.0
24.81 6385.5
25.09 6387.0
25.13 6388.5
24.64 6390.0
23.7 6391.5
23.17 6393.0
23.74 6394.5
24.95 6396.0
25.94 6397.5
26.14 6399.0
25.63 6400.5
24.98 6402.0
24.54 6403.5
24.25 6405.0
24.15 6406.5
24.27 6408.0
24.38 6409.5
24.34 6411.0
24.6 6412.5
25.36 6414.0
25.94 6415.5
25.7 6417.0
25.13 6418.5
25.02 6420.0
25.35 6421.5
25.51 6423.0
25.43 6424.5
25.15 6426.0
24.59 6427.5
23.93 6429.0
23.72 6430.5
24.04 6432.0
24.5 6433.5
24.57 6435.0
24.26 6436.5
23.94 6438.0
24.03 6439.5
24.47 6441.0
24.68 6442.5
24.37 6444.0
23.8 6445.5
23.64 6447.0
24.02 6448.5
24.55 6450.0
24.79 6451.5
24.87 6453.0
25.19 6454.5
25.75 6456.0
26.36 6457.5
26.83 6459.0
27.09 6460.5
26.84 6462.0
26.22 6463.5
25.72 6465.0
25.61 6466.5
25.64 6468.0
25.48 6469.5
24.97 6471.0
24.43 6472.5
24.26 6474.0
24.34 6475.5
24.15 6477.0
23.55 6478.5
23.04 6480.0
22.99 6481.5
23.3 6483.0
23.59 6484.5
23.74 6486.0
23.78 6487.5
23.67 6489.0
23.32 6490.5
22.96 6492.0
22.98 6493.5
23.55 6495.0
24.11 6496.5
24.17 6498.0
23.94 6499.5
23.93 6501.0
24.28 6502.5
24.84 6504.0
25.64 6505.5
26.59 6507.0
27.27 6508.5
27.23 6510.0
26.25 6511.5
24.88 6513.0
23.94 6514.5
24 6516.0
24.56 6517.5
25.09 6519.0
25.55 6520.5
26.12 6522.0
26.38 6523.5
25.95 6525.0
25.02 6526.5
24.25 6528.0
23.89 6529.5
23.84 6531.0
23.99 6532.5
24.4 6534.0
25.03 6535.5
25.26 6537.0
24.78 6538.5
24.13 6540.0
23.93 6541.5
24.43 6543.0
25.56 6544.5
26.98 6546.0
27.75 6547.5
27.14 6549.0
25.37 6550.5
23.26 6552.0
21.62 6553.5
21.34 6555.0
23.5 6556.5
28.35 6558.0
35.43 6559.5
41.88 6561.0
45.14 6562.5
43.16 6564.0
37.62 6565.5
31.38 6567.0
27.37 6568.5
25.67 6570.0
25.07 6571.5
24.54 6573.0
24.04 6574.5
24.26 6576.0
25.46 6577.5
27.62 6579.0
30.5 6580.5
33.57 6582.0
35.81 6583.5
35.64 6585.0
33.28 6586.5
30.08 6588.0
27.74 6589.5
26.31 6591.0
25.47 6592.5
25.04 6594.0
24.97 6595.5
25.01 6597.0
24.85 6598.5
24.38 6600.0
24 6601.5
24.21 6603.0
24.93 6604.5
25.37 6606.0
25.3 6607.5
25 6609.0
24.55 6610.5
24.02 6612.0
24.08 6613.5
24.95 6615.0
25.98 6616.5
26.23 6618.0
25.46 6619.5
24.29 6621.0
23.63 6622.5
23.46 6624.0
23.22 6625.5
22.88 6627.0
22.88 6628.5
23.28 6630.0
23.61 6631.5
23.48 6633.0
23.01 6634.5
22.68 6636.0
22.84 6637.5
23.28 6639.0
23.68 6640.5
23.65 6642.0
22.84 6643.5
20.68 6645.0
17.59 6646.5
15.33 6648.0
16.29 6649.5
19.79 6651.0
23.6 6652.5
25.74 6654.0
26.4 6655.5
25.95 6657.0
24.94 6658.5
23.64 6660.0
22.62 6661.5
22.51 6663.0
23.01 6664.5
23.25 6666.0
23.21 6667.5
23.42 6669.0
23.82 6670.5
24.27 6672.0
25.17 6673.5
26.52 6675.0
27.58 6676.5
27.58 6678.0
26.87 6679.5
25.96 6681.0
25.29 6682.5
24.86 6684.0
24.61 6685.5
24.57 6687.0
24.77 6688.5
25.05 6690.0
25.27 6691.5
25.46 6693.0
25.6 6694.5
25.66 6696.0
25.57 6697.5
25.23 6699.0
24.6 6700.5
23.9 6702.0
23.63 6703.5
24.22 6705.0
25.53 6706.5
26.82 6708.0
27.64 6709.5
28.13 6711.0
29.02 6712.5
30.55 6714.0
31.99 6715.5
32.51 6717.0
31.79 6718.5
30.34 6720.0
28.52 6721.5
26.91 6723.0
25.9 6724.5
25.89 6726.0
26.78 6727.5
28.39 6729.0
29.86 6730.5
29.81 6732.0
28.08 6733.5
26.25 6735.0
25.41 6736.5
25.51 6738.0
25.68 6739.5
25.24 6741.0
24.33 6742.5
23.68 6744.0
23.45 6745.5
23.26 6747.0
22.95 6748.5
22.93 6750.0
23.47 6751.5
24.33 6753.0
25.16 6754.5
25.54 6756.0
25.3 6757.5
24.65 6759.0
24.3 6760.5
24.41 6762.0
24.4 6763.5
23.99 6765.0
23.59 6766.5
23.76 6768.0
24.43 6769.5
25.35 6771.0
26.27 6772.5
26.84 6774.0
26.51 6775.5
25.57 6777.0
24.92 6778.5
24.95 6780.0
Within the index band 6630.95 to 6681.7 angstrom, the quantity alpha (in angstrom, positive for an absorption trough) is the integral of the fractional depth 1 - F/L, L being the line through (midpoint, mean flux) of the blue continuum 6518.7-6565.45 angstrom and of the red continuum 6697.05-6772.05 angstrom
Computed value 6.0 angstrom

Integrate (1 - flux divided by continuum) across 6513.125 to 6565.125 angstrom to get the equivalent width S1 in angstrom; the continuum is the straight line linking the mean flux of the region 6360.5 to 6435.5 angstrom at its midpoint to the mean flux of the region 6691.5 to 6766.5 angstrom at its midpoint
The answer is -3.2 angstrom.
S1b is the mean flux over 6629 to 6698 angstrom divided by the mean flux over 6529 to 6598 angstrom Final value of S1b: 0.85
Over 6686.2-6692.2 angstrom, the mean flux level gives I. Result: 24.9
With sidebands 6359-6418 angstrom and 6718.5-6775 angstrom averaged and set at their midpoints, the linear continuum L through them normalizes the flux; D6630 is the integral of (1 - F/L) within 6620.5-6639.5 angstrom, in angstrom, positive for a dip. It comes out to 1.5 angstrom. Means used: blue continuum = 24.7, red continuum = 25.6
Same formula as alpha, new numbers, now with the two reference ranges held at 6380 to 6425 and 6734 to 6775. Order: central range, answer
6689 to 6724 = -3.5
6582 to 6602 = -2.8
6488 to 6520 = 0.2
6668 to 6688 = -0.6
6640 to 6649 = 1.6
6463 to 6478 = -0.2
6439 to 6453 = 0.3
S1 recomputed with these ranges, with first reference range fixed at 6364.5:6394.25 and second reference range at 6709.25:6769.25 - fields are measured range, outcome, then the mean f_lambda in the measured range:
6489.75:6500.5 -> 0.60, 23.6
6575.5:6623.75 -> -2.01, 26.6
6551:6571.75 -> -4.51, 30.8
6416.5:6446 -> 0.02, 24.6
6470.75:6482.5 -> 0.45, 23.9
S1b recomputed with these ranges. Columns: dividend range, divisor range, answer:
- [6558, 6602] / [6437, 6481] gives 1.20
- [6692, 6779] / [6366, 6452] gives 1.06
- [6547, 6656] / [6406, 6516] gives 1.05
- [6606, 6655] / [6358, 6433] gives 0.94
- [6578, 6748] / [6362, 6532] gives 1.03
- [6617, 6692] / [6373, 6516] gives 0.96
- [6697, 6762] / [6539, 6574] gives 0.92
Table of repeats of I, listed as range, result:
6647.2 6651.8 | 17.2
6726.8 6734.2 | 28.6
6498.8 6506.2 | 24.5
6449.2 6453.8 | 24.7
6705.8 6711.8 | 27.1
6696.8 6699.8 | 25.4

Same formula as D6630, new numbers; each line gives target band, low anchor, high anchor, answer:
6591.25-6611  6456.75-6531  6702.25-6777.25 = 0.40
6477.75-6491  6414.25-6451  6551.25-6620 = 1.18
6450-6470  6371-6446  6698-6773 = -0.79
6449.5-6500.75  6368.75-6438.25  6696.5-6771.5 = 0.78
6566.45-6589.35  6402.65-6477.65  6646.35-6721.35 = -3.48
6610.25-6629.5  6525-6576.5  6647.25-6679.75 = 0.63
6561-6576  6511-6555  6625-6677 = -4.54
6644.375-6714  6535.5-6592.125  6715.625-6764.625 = 6.62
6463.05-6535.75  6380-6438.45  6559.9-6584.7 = 9.86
